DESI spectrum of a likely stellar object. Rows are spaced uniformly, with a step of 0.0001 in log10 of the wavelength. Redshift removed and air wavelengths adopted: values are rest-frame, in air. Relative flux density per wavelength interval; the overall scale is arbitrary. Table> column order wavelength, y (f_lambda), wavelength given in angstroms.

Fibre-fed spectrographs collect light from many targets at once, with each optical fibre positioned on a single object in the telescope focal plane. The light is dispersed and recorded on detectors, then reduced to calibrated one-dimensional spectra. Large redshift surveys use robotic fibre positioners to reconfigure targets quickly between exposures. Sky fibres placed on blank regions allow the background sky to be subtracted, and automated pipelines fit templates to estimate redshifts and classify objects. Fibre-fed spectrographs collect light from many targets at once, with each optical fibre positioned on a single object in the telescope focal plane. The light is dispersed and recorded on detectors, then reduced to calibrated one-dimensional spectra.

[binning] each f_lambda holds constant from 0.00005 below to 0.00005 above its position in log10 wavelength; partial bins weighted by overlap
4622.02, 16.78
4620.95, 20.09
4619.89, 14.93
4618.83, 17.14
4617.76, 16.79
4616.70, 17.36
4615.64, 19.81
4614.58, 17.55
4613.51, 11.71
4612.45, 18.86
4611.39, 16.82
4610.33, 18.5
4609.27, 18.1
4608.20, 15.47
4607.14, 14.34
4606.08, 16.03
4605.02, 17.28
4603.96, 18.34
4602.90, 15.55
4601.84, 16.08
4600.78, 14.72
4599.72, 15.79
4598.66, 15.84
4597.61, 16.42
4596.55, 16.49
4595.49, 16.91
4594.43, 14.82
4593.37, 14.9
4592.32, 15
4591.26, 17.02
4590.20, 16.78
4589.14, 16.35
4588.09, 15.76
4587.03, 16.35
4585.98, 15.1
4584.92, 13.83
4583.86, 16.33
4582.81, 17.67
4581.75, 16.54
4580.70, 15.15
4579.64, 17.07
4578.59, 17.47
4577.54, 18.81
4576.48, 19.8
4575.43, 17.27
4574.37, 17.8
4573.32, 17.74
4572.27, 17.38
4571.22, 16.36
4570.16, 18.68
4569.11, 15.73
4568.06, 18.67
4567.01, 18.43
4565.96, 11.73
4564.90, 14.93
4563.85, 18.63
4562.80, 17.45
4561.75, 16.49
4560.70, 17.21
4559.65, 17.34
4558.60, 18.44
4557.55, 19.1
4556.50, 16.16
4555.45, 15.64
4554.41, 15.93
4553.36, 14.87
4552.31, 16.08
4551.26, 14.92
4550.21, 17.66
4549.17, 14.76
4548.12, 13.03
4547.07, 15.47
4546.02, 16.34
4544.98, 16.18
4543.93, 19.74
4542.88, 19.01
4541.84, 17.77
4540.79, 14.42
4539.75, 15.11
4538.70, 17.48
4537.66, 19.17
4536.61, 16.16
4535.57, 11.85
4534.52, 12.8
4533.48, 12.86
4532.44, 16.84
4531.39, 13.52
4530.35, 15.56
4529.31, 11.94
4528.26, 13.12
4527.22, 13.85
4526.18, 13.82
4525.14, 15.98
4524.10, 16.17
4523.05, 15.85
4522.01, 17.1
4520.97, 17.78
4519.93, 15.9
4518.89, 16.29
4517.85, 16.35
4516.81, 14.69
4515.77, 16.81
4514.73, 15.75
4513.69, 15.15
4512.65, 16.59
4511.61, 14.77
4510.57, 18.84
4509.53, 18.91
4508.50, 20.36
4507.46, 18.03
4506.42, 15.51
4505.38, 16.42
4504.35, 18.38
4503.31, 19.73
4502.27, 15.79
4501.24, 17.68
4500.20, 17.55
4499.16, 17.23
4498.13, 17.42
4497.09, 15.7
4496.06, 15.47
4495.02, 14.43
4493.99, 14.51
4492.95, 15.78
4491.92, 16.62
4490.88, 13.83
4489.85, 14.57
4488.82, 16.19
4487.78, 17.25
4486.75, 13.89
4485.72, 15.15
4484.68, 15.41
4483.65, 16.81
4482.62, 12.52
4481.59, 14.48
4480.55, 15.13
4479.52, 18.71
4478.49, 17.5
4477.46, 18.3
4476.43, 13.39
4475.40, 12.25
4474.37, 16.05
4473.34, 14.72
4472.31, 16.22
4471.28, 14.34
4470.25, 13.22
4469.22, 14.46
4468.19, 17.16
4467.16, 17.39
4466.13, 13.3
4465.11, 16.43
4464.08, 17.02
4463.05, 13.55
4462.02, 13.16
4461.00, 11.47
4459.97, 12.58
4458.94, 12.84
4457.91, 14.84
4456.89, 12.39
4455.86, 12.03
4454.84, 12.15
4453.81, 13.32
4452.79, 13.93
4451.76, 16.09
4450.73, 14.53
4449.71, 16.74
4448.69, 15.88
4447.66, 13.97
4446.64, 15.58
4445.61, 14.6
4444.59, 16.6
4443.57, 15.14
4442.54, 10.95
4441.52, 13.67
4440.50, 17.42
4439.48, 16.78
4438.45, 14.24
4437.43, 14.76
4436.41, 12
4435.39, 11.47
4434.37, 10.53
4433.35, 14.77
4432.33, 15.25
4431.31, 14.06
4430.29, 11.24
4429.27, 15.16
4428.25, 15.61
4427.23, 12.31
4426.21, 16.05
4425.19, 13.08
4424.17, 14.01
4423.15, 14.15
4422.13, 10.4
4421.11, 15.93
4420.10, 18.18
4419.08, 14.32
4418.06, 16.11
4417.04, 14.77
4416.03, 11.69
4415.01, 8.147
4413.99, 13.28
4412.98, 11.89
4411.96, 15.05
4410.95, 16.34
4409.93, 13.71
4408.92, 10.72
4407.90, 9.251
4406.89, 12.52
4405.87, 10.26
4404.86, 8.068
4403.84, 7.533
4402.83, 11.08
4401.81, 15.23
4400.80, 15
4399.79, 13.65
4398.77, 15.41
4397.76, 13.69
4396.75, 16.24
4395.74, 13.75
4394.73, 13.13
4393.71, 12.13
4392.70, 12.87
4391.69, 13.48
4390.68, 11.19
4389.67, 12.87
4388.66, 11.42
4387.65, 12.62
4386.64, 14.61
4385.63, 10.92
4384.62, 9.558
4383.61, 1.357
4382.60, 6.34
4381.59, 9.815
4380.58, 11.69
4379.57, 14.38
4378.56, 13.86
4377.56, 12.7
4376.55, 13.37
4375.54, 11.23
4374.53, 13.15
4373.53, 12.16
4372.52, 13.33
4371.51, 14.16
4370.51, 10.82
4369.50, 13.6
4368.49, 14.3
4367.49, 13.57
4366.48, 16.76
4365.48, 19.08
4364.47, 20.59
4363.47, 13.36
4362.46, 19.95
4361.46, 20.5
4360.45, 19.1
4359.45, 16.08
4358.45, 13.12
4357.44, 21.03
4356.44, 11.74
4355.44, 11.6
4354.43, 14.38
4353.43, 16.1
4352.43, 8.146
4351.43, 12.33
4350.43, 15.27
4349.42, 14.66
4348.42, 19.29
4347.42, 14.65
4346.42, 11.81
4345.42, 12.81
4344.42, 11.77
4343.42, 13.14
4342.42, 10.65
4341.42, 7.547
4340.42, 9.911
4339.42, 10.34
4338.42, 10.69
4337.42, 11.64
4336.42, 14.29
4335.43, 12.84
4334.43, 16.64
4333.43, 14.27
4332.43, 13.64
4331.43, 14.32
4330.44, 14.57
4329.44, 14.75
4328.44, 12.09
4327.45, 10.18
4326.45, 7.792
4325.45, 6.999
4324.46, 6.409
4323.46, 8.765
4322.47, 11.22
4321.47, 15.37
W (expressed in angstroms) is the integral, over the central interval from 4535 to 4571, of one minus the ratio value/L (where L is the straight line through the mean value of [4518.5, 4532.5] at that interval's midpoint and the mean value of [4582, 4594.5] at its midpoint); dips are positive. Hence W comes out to -2.29 angstroms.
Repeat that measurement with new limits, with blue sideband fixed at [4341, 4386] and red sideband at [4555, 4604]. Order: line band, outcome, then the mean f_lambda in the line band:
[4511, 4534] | 0.7 angstroms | 15.3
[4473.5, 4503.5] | -1.0 angstroms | 15.8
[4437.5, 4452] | -0.5 angstroms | 15.1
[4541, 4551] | -0.3 angstroms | 16.5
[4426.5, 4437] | 0.8 angstroms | 13.3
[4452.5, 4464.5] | 1.3 angstroms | 13.2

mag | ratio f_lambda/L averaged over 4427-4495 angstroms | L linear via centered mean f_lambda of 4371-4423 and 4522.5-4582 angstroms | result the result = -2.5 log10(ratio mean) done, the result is -0.046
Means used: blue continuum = 12.5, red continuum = 16.2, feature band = 14.6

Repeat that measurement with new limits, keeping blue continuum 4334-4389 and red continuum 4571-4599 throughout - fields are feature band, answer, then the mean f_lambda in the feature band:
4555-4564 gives -0.07 mag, 17.3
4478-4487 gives -0.03 mag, 15.5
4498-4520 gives -0.11 mag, 17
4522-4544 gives 0.03 mag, 15.3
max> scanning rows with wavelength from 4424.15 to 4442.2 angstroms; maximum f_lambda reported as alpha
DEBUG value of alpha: 17.42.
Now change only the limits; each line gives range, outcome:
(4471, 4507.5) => 19.73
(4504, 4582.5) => 20.36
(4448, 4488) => 18.71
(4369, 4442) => 18.18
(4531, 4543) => 19.17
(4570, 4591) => 19.8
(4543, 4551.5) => 19.74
